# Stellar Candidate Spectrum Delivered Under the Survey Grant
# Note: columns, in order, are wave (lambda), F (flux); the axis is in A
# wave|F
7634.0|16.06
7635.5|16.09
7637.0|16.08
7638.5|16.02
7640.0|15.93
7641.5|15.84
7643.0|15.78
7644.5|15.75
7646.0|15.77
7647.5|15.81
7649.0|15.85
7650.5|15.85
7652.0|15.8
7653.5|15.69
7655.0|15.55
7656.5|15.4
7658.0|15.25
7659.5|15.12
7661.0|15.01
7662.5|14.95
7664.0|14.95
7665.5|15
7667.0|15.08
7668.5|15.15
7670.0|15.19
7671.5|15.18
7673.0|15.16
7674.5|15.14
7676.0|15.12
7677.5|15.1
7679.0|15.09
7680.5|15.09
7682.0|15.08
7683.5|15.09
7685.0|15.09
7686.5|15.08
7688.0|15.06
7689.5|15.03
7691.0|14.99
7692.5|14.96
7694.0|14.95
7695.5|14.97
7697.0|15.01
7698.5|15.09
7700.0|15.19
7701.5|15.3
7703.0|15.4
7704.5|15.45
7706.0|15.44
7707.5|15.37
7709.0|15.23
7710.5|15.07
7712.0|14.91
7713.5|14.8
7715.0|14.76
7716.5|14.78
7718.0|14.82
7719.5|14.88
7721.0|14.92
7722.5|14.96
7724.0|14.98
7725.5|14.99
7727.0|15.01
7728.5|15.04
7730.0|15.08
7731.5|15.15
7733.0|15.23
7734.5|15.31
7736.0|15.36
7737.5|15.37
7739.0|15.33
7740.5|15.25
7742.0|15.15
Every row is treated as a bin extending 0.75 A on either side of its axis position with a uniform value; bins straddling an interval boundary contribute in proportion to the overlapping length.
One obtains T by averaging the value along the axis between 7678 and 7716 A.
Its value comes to 15.1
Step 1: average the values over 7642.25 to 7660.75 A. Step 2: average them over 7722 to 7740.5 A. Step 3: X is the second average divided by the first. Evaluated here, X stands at 0.97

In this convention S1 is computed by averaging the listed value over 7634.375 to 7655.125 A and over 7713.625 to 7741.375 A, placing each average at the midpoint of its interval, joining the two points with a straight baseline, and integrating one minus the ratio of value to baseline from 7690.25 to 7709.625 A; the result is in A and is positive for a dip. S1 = 0.2 A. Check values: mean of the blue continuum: 15.9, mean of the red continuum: 15.1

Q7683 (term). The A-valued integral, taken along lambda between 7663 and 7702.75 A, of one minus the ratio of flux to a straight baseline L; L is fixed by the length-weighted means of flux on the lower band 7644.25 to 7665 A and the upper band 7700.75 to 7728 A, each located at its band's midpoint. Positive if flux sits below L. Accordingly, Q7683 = 0.5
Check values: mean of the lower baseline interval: 15.5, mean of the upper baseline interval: 15.1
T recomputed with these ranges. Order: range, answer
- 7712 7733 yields 14.9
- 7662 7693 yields 15.1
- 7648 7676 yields 15.3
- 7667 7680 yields 15.1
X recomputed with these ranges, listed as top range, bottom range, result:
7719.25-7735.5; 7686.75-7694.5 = 1.00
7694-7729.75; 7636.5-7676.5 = 0.97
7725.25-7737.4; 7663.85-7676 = 1.00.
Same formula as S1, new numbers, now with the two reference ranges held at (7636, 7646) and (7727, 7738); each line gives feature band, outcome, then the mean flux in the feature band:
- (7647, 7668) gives 0.53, 15.4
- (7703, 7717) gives 0.24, 15.1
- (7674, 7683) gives 0.29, 15.1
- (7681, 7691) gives 0.31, 15.1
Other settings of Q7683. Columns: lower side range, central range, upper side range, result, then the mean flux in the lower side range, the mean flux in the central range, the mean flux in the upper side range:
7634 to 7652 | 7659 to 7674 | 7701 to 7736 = 0.54 A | 15.9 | 15.1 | 15.1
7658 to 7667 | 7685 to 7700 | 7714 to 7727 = -0.07 A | 15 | 15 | 14.9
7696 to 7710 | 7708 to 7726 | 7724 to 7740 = 0.35 A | 15.3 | 14.9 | 15.2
